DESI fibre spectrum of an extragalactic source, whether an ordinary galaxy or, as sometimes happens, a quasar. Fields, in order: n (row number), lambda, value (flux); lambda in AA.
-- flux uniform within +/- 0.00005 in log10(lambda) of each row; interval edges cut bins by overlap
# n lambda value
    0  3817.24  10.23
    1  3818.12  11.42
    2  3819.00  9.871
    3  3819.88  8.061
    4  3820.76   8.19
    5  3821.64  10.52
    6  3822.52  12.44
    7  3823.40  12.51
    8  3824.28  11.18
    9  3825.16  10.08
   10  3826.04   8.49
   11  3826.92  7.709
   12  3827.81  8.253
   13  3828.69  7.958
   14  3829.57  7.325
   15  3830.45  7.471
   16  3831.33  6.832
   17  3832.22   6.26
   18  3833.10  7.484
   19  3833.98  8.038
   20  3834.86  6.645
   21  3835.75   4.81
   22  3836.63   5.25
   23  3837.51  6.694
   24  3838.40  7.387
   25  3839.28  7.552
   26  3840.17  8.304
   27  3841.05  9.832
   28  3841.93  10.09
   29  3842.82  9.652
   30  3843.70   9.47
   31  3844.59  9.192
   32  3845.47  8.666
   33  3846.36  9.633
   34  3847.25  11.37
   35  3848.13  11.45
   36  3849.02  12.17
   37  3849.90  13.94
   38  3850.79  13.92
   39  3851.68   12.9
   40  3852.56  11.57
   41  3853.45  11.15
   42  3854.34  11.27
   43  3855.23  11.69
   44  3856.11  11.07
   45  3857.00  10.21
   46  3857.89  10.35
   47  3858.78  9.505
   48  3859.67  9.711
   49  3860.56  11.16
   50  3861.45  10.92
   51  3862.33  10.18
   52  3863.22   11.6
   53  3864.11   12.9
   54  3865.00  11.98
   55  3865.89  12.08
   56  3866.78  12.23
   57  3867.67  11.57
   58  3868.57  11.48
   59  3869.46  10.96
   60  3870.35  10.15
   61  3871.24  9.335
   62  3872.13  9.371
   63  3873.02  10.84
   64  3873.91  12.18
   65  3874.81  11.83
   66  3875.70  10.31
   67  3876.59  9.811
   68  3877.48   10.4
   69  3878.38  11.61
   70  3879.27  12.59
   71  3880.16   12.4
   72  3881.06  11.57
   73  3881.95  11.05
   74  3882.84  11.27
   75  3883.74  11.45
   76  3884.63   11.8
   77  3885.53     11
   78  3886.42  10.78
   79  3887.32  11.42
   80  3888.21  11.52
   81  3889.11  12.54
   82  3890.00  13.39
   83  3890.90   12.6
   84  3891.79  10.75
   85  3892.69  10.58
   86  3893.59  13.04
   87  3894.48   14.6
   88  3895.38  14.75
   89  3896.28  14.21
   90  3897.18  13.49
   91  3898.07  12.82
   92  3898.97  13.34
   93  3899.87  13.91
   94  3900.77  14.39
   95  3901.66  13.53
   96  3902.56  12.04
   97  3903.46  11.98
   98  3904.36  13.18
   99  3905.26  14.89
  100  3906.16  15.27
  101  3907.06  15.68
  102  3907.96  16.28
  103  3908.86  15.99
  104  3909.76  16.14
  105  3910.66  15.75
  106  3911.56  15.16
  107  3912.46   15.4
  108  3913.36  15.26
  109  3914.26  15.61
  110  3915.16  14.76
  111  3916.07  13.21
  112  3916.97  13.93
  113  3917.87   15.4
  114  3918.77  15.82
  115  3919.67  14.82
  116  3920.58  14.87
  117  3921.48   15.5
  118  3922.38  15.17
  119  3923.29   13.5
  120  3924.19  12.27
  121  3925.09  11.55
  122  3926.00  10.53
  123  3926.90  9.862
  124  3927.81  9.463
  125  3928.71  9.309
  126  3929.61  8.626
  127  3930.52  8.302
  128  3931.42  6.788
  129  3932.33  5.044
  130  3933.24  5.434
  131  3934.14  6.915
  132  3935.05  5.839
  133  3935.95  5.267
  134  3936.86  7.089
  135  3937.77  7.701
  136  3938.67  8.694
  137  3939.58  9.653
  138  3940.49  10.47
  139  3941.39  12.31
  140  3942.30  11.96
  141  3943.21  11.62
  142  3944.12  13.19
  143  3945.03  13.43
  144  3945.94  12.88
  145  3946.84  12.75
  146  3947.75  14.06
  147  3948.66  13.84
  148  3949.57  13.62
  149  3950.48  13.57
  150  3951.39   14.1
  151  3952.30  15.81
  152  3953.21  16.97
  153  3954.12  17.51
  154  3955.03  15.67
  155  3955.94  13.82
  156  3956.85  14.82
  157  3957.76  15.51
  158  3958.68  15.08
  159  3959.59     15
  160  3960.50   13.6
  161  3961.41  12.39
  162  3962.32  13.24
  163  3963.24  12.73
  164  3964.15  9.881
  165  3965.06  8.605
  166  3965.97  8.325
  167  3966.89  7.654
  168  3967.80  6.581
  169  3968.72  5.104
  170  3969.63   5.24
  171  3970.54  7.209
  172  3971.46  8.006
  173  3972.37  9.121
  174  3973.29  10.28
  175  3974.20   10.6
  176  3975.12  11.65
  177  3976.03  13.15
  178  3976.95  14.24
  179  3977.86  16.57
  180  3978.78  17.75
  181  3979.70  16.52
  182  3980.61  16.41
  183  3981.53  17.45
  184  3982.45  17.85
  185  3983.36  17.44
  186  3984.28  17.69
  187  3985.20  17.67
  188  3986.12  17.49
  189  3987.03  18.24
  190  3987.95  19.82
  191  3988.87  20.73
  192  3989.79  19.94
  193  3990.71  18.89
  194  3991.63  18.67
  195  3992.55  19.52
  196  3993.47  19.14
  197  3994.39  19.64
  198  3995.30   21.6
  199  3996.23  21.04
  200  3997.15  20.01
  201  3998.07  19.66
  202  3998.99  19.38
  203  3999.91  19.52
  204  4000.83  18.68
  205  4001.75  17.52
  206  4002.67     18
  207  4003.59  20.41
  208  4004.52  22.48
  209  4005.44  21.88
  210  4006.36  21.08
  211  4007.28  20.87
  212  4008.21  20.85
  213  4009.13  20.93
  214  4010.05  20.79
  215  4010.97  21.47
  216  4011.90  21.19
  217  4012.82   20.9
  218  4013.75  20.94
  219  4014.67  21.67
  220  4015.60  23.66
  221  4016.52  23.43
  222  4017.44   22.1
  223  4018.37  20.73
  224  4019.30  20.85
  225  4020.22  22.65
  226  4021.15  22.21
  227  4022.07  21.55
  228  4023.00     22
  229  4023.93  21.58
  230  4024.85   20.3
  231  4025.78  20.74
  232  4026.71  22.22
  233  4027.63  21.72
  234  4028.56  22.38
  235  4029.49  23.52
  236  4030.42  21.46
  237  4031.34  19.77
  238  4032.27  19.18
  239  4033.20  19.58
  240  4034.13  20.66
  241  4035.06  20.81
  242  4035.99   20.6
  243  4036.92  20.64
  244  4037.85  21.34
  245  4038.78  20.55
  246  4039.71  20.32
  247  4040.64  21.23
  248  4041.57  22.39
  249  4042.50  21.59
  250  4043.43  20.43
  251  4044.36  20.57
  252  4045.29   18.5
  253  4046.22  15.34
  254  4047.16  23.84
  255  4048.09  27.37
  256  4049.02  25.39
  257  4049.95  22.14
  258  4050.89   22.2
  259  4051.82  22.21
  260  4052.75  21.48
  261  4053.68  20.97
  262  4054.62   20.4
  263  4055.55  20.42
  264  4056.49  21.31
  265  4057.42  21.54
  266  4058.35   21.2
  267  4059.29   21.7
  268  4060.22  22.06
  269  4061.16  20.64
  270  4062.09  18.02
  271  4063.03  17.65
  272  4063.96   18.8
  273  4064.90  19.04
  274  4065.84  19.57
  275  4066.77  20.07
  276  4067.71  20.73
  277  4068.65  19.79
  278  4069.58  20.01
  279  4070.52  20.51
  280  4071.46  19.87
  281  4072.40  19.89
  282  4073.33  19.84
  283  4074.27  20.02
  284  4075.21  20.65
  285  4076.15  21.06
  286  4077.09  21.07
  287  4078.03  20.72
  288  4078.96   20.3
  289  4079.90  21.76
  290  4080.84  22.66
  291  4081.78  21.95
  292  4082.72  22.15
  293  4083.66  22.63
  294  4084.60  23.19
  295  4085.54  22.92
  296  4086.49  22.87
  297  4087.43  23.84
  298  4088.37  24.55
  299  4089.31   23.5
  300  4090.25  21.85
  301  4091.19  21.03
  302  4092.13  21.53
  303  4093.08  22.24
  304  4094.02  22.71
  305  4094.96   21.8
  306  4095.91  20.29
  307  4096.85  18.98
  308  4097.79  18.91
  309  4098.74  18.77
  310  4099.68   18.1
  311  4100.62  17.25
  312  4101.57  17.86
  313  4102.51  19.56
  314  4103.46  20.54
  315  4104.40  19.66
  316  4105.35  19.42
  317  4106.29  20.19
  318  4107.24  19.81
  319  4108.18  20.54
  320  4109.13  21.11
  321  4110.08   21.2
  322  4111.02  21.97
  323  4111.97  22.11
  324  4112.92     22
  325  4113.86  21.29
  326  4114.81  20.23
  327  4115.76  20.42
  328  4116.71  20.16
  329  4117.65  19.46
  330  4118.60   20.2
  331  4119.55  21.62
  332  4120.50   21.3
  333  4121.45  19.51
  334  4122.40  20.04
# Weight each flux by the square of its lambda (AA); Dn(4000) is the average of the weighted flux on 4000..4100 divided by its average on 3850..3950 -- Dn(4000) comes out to 1.90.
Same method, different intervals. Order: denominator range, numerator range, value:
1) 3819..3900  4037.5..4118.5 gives 2.20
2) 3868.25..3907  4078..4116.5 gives 1.93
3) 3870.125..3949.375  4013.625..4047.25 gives 1.86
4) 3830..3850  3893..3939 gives 1.51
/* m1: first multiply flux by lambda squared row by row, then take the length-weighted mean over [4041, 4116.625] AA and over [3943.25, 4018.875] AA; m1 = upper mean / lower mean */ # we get 1.34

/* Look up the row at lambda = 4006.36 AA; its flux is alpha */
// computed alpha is 21.08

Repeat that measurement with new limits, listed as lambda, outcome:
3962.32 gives 13.24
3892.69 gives 10.58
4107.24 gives 19.81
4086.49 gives 22.87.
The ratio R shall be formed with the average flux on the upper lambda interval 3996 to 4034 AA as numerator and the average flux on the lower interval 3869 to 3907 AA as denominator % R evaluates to 1.7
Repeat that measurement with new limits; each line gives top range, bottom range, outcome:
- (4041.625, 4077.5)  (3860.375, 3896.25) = 1.79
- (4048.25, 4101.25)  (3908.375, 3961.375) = 1.68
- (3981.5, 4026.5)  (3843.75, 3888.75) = 1.82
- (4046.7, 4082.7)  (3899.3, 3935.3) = 1.65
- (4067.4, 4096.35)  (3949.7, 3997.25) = 1.47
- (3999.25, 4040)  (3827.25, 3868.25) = 2.15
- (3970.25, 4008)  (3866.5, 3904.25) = 1.46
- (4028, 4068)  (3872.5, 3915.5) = 1.61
